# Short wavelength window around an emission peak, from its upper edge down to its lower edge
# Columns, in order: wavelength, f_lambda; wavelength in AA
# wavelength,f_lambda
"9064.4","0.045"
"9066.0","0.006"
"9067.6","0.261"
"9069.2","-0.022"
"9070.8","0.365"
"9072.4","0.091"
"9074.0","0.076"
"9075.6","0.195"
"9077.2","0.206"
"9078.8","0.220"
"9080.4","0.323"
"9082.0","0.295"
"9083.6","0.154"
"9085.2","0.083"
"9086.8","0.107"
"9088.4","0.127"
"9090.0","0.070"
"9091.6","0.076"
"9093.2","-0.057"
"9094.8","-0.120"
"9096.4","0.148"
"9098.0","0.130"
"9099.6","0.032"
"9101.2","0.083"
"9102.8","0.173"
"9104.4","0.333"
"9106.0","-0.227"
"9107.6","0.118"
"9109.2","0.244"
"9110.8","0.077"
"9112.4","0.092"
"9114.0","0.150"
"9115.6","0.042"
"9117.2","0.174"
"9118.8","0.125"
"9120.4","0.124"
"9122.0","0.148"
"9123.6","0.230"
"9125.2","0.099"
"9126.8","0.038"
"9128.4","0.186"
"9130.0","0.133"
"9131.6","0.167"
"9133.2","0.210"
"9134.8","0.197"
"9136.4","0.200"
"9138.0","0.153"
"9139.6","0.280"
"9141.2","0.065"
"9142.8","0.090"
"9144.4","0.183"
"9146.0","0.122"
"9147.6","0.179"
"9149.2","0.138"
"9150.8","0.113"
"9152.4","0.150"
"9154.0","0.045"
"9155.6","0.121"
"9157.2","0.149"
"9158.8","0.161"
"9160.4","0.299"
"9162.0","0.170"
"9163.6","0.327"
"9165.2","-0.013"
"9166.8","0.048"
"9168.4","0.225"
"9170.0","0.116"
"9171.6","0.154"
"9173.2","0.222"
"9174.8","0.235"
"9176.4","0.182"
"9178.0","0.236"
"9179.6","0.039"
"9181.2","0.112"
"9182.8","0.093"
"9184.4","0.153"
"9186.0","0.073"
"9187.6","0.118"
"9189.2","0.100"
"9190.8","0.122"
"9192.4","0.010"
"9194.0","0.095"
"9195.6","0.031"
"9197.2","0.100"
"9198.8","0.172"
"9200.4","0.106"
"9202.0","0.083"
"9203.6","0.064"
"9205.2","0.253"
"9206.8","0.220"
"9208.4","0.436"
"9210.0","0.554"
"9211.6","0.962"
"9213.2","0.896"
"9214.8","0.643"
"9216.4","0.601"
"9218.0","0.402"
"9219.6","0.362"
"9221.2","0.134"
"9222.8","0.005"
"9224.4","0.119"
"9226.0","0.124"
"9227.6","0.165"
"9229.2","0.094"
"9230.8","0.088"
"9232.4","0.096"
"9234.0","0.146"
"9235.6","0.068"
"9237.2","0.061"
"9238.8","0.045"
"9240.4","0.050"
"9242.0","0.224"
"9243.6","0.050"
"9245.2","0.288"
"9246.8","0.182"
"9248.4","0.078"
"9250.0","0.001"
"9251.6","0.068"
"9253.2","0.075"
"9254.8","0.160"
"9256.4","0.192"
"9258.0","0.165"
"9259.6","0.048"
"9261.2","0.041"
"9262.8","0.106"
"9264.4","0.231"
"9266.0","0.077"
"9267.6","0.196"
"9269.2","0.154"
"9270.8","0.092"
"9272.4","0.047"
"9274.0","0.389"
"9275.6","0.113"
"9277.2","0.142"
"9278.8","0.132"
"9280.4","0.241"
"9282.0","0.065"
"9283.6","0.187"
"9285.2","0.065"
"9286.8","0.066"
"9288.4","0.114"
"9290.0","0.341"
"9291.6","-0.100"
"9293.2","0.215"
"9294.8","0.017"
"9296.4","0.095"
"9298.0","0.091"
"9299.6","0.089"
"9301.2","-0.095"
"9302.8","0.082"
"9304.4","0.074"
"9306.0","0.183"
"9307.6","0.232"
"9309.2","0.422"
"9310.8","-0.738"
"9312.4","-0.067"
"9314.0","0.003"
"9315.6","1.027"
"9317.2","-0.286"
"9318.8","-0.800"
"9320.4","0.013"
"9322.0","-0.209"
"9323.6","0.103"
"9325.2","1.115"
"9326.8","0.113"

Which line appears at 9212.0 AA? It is H-beta 4861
